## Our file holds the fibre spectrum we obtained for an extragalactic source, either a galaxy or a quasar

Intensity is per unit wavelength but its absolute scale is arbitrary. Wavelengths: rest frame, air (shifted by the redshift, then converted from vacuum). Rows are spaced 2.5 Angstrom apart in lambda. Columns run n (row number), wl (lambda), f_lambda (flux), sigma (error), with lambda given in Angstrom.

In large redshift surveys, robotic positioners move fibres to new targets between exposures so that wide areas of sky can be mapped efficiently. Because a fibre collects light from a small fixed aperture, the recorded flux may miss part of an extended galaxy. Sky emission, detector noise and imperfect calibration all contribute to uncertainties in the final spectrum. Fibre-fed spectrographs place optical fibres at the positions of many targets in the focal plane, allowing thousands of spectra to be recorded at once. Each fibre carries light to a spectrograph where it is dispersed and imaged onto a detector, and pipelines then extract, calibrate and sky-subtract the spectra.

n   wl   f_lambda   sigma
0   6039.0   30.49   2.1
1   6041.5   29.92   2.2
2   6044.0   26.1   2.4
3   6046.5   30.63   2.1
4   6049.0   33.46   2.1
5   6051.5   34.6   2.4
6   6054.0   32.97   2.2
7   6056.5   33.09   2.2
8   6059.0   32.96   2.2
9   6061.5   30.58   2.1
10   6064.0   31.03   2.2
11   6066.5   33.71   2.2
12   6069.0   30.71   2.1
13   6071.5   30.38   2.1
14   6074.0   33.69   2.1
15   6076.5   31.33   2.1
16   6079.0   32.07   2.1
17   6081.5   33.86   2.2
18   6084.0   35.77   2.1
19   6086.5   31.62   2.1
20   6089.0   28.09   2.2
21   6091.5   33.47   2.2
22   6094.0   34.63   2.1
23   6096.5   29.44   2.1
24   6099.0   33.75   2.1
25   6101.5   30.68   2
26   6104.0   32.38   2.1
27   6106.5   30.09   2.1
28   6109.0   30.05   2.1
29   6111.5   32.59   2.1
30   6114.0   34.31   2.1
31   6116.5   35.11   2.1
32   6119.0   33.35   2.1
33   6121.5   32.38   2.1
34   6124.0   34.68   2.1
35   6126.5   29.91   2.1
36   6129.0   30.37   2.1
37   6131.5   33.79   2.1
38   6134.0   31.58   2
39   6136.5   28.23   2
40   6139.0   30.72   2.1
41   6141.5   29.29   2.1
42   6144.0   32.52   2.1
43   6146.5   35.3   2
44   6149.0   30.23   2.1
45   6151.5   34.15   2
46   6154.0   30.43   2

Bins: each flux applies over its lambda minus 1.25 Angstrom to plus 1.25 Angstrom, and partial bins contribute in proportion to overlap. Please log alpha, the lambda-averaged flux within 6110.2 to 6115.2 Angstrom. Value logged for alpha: 33.4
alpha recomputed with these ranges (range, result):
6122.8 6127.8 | 32.3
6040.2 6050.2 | 30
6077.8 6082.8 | 33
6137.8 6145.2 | 30.8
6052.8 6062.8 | 32.4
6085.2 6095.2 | 32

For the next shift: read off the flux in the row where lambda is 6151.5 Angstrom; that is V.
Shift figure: 34.15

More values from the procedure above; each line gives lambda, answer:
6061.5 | 30.58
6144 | 32.52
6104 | 32.38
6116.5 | 35.11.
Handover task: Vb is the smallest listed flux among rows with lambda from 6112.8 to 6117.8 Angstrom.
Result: 34.31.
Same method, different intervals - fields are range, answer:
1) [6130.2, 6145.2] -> 28.23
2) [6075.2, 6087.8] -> 31.33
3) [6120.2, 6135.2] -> 29.91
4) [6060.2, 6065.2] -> 30.58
